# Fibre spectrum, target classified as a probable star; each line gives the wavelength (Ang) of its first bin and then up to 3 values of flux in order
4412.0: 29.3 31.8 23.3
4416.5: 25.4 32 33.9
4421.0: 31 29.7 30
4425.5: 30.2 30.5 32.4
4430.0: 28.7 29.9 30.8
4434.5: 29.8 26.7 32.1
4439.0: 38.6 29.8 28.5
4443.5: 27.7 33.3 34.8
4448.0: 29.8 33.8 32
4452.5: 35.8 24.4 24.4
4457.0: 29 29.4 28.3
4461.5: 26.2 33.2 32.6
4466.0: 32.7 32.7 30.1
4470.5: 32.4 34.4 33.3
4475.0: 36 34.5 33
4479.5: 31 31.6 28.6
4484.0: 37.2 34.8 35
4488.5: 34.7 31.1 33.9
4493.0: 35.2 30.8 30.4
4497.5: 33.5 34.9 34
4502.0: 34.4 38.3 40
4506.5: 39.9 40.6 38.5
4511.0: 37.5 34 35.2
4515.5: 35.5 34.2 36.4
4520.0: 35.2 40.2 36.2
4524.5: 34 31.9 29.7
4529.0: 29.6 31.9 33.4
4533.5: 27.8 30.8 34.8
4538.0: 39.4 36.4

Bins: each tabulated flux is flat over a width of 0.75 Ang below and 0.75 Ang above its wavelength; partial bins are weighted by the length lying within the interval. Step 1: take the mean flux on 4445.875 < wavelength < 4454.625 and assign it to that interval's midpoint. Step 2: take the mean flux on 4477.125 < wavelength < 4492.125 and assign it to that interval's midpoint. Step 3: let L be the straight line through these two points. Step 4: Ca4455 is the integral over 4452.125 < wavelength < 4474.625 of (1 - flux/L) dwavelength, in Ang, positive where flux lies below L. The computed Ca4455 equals 1.20 Ang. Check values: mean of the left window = 31.8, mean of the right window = 33.1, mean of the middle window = 30.6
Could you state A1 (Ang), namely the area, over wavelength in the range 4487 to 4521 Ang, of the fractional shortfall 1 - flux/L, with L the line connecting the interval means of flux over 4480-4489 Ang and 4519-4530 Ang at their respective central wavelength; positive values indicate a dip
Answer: -1.7 Ang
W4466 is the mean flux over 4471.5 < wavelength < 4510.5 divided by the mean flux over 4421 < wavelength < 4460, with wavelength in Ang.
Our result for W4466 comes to 1.14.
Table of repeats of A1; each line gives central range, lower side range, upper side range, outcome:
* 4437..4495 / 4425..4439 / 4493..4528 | 1.3 Ang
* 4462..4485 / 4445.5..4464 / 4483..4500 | -0.6 Ang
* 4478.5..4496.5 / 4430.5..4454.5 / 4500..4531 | 0.5 Ang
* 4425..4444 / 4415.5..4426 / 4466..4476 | 0.3 Ang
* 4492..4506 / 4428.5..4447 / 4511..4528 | -0.3 Ang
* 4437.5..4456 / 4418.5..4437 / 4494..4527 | 0.2 Ang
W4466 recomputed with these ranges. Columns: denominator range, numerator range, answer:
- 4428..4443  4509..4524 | 1.18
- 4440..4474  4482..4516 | 1.14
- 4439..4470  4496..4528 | 1.17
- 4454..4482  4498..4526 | 1.17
